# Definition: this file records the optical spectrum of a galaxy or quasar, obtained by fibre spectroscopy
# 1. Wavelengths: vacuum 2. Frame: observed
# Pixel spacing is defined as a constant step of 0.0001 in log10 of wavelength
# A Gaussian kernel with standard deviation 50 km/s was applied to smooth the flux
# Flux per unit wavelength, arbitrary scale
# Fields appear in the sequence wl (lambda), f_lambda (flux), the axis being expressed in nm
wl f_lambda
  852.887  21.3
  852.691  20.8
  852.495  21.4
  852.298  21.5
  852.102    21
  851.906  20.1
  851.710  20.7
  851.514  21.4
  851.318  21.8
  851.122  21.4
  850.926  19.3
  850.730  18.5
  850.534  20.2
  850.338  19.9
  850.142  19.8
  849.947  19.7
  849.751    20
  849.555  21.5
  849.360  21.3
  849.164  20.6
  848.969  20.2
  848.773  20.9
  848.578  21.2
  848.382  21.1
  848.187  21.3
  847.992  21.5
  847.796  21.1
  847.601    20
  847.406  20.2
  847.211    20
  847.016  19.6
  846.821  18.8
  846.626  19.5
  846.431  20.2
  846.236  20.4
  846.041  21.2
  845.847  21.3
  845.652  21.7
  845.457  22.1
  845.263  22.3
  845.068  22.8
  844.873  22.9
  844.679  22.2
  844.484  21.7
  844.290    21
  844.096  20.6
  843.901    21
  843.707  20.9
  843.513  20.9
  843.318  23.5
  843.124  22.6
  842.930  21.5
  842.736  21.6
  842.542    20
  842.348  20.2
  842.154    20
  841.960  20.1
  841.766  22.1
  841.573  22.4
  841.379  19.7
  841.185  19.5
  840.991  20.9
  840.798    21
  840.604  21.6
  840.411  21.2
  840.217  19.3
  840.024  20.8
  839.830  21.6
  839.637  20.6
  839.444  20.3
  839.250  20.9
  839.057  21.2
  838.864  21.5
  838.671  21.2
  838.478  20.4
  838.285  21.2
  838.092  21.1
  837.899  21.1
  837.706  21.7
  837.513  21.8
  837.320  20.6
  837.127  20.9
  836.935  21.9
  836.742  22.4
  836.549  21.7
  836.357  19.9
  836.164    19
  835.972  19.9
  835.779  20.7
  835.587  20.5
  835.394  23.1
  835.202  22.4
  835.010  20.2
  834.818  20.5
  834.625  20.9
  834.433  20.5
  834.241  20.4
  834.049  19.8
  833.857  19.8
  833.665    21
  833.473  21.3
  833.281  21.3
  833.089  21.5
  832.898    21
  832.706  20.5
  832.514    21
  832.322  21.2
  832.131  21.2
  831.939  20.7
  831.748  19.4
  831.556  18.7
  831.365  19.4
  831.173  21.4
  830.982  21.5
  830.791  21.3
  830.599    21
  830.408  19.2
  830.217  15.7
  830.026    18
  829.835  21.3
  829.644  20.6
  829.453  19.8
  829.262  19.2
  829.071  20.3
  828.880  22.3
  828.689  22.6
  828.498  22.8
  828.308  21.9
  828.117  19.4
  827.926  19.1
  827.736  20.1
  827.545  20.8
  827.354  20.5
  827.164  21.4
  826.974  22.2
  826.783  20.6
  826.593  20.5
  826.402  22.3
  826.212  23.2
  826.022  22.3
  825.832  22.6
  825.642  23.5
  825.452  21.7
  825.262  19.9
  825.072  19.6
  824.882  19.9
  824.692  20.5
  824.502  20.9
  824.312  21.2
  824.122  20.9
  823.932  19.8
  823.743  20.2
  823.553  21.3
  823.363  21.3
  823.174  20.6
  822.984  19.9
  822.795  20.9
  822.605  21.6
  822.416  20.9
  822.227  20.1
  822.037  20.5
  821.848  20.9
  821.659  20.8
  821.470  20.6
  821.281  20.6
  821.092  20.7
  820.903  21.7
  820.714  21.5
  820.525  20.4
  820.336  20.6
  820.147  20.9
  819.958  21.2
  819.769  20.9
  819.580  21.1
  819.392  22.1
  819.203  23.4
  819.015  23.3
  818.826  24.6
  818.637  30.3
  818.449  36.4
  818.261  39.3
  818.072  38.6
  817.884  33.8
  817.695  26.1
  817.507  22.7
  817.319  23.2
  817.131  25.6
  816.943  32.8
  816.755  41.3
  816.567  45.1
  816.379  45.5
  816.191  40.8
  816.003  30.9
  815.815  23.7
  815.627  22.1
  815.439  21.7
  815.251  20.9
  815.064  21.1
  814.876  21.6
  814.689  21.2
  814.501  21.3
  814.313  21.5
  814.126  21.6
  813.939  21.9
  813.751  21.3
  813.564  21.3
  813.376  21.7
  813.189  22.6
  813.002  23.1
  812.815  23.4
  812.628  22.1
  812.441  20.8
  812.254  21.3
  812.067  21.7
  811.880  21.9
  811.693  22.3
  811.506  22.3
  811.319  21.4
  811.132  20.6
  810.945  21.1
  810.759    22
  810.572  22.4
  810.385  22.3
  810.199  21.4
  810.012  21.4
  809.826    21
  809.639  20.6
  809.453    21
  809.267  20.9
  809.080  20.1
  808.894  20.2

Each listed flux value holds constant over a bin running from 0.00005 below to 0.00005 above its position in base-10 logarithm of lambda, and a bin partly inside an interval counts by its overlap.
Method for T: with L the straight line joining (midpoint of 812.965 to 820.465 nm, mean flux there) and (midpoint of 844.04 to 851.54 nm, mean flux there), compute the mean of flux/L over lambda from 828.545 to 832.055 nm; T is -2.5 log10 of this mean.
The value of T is 0.19 mag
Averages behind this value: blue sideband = 26.5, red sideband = 20.8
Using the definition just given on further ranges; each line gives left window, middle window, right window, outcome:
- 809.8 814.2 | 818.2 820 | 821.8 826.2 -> -0.22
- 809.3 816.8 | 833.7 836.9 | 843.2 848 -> 0.06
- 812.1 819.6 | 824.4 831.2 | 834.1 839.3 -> 0.13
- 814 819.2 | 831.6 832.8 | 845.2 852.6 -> 0.20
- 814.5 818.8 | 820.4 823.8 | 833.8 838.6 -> 0.30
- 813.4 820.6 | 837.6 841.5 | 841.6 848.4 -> 0.07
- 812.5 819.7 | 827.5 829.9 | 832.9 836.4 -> 0.10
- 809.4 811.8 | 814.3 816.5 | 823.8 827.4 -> -0.23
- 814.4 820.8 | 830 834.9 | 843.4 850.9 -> 0.18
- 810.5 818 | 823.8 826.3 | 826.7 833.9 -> 0.04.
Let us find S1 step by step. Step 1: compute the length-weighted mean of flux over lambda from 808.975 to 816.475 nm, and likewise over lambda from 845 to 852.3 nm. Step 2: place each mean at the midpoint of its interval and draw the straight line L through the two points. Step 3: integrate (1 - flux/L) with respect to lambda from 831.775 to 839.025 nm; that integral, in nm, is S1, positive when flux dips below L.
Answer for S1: 0.19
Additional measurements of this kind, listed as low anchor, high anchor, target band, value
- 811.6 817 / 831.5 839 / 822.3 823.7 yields 0.16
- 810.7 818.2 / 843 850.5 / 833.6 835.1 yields 0.15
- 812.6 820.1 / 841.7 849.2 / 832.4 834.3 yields 0.21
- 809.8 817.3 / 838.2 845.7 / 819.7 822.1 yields 0.28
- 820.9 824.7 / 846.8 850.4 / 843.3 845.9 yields -0.15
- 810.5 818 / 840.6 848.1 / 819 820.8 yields 0.21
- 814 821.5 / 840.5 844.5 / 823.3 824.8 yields 0.26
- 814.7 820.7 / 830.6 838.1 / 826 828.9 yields 0.29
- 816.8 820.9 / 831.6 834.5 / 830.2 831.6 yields 0.10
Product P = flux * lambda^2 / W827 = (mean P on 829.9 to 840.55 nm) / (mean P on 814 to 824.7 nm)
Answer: 0.9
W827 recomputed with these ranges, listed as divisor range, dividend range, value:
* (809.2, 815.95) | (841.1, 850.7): 1.04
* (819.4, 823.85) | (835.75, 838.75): 1.04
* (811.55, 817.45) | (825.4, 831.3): 0.85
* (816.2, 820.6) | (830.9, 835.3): 0.74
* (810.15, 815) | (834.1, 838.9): 1.02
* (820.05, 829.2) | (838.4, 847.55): 1.04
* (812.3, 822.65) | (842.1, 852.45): 0.90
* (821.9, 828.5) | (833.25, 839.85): 1.03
